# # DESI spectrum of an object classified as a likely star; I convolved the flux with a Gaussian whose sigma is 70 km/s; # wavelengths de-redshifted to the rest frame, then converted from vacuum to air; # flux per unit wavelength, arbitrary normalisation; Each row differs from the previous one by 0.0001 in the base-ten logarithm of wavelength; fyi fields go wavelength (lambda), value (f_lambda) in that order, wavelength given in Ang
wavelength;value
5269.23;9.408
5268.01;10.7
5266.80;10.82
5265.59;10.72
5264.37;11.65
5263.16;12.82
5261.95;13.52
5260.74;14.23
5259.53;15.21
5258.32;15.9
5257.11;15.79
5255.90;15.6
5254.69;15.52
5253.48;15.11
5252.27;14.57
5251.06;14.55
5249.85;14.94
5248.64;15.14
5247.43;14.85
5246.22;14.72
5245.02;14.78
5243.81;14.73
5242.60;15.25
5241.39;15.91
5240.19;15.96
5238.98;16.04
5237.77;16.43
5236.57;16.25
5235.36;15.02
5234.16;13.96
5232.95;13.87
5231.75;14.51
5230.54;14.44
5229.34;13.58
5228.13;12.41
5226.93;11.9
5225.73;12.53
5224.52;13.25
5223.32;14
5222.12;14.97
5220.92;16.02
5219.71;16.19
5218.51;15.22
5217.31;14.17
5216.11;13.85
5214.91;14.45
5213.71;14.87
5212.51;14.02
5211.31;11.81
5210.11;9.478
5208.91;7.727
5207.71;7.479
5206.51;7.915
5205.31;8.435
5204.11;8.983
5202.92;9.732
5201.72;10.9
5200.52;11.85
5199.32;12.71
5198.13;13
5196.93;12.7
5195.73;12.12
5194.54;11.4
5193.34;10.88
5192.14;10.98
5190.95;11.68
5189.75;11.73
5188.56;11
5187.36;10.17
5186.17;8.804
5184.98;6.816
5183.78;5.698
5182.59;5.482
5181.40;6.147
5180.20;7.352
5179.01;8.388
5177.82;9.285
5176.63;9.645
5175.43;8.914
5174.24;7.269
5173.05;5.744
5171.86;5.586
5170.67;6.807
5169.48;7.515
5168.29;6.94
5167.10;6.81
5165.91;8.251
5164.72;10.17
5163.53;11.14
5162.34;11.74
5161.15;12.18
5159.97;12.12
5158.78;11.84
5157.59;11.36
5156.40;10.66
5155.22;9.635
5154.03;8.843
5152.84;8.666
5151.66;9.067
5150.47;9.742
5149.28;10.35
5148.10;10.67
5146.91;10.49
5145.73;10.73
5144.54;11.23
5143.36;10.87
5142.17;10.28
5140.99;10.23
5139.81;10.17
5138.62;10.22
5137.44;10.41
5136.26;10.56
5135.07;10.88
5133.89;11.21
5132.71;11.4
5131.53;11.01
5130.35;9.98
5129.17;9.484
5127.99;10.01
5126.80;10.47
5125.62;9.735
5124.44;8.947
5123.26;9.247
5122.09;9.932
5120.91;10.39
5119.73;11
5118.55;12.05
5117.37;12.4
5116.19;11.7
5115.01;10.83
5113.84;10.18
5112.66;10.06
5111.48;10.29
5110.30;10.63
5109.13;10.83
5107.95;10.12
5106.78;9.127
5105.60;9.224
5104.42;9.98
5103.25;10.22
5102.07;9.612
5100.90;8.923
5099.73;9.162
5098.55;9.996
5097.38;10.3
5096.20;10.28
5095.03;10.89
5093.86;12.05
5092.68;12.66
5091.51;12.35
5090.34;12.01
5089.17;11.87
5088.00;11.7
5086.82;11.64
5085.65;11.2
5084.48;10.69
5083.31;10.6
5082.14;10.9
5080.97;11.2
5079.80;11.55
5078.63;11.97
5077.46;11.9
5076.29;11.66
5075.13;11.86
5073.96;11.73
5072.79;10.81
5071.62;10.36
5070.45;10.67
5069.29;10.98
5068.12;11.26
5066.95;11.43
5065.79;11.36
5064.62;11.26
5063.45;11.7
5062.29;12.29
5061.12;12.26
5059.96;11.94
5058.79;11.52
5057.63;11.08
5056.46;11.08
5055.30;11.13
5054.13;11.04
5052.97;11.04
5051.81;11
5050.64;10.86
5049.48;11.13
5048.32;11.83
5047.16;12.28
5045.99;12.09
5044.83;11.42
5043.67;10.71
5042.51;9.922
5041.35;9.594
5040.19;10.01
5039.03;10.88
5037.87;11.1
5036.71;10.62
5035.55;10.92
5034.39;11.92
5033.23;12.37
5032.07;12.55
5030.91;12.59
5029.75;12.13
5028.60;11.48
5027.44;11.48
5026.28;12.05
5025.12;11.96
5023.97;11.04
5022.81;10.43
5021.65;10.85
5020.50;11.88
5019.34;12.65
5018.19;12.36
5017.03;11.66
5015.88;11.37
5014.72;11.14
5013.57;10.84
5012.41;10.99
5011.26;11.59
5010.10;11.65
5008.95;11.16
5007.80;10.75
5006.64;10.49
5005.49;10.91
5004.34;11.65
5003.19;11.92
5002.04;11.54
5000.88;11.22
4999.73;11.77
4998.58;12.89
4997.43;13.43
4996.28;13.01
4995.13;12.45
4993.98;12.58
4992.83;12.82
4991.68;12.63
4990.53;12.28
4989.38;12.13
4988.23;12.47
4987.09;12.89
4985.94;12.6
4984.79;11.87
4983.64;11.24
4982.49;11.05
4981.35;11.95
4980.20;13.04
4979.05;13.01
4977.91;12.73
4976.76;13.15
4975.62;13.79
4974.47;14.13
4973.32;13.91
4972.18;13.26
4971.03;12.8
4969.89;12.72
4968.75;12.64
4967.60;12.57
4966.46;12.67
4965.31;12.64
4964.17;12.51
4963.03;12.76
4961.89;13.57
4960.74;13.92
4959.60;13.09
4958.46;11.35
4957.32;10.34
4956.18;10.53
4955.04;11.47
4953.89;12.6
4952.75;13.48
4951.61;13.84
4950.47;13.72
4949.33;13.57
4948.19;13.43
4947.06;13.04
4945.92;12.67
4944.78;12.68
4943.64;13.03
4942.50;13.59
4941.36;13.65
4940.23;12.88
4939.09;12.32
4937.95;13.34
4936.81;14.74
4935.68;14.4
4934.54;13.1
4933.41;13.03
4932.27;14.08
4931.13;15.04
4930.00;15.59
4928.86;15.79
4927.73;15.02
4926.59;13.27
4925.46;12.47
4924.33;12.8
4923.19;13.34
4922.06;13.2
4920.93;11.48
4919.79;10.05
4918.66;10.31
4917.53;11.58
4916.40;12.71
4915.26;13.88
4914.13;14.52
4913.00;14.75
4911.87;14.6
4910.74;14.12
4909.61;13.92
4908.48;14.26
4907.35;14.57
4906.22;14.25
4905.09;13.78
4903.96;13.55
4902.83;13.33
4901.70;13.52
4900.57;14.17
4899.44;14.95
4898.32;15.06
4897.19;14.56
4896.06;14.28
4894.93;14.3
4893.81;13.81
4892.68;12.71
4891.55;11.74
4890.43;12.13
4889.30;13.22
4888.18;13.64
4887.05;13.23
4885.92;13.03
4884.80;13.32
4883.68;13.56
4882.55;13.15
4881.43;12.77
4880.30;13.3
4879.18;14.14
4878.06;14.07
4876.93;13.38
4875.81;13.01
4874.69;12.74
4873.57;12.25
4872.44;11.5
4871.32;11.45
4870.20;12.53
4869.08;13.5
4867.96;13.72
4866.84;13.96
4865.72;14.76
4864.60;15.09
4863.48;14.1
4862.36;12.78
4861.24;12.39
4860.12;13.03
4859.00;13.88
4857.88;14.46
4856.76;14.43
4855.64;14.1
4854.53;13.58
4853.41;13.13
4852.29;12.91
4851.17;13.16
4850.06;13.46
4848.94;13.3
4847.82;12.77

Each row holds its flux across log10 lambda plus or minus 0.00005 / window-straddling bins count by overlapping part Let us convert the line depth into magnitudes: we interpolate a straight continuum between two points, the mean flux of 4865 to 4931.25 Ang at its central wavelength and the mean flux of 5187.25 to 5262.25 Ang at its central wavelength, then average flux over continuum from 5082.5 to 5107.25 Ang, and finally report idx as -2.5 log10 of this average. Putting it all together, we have 0.245 mag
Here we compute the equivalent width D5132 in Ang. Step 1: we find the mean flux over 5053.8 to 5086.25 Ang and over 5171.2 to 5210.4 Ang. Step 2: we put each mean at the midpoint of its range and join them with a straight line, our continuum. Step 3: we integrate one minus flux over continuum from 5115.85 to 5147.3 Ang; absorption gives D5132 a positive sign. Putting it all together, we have -0.8 Ang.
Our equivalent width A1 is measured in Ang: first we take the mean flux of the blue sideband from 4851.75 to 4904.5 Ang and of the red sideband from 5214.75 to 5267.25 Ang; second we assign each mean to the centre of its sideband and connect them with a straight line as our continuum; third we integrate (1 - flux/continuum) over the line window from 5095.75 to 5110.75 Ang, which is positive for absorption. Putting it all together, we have 4.5 Ang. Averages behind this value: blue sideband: 13.5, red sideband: 14.4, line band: 9.87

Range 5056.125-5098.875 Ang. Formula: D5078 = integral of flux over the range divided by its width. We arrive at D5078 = 11.4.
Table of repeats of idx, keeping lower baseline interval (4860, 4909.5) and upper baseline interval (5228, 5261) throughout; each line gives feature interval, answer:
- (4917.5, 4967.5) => 0.058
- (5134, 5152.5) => 0.368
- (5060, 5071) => 0.233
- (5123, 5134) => 0.391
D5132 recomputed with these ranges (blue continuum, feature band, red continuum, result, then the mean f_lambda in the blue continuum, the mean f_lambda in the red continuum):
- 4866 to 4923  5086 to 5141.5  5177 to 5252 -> 9.1 Ang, 13.3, 12.3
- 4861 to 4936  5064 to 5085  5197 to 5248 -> 3.4 Ang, 13.5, 13.3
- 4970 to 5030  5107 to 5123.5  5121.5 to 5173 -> -0.5 Ang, 12.1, 9.9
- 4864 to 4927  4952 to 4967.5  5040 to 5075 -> 0.1 Ang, 13.3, 11.2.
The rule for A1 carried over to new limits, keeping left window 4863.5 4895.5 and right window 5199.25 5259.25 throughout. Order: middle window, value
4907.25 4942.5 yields -0.6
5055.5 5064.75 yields 1.2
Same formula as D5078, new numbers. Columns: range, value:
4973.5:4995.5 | 12.6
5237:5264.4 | 15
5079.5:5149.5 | 10.6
